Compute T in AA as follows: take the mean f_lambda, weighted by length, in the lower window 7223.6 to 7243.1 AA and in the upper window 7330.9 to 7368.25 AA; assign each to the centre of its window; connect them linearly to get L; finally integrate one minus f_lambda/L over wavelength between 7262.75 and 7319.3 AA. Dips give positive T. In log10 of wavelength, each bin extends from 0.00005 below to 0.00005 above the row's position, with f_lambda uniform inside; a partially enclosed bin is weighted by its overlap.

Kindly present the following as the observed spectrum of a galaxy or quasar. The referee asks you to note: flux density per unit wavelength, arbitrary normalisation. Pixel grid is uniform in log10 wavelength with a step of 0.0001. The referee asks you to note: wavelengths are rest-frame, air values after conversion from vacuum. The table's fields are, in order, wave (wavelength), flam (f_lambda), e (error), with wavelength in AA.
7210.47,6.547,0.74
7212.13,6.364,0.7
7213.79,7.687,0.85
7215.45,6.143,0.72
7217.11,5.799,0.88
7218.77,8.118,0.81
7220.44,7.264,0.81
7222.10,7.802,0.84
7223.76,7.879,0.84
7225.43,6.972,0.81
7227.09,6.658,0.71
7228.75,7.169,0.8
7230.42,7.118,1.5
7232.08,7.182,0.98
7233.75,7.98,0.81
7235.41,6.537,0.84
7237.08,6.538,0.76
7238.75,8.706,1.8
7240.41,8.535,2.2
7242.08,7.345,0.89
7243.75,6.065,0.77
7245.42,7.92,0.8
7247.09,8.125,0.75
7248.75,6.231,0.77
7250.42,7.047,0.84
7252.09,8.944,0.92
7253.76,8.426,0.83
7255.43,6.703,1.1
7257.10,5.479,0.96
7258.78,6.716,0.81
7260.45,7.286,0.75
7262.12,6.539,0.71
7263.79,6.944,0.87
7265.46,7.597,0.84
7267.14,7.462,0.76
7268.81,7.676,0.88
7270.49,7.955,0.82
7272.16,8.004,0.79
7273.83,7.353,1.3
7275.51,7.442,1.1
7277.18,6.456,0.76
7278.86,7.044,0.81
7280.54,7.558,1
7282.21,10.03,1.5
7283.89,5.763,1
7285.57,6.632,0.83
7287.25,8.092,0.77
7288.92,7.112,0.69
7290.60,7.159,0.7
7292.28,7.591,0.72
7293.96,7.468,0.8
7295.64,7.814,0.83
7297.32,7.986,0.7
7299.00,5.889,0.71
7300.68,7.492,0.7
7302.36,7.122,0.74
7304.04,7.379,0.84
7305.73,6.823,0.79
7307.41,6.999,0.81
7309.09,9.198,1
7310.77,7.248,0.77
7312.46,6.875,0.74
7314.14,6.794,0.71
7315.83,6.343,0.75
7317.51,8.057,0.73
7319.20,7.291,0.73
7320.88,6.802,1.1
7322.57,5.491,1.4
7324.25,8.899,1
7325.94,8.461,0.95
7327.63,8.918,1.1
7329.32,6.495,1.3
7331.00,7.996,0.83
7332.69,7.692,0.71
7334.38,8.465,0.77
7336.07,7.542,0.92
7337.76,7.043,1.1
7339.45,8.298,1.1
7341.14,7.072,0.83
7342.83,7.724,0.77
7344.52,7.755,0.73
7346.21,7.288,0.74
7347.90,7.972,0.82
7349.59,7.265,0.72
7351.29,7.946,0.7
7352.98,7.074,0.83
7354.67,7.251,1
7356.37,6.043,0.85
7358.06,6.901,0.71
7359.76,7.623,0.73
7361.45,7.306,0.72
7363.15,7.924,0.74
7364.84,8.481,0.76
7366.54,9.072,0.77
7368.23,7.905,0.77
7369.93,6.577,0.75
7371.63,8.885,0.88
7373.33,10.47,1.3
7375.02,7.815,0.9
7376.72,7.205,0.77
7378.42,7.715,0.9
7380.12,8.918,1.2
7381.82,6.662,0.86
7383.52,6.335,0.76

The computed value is 0.9 AA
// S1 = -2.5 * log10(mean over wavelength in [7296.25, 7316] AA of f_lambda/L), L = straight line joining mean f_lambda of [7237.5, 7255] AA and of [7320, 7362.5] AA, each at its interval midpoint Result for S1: 0.052 mag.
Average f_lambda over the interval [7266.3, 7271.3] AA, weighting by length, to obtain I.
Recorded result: 7.69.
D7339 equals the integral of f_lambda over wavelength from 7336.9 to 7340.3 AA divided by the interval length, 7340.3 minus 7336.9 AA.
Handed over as 7.67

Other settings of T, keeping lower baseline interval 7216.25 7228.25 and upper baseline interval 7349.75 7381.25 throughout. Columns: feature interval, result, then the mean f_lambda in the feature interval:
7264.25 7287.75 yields -0.16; 7.48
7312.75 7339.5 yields 0.52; 7.5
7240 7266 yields 0.43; 7.22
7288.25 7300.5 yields 0.35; 7.3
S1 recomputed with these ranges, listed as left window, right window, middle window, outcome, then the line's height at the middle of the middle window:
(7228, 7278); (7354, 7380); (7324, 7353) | -0.01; 7.71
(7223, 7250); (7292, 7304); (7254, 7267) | 0.07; 7.31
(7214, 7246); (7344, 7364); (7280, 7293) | -0.03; 7.3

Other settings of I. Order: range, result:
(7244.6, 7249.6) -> 7.43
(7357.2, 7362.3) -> 7.27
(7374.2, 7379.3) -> 7.58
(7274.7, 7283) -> 7.7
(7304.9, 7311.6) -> 7.58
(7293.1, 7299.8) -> 7.3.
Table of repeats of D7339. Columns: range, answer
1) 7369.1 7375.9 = 8.44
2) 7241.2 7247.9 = 7.36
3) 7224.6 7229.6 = 6.94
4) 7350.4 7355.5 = 7.42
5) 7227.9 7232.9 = 7.16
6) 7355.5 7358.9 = 6.47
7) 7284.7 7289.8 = 7.27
